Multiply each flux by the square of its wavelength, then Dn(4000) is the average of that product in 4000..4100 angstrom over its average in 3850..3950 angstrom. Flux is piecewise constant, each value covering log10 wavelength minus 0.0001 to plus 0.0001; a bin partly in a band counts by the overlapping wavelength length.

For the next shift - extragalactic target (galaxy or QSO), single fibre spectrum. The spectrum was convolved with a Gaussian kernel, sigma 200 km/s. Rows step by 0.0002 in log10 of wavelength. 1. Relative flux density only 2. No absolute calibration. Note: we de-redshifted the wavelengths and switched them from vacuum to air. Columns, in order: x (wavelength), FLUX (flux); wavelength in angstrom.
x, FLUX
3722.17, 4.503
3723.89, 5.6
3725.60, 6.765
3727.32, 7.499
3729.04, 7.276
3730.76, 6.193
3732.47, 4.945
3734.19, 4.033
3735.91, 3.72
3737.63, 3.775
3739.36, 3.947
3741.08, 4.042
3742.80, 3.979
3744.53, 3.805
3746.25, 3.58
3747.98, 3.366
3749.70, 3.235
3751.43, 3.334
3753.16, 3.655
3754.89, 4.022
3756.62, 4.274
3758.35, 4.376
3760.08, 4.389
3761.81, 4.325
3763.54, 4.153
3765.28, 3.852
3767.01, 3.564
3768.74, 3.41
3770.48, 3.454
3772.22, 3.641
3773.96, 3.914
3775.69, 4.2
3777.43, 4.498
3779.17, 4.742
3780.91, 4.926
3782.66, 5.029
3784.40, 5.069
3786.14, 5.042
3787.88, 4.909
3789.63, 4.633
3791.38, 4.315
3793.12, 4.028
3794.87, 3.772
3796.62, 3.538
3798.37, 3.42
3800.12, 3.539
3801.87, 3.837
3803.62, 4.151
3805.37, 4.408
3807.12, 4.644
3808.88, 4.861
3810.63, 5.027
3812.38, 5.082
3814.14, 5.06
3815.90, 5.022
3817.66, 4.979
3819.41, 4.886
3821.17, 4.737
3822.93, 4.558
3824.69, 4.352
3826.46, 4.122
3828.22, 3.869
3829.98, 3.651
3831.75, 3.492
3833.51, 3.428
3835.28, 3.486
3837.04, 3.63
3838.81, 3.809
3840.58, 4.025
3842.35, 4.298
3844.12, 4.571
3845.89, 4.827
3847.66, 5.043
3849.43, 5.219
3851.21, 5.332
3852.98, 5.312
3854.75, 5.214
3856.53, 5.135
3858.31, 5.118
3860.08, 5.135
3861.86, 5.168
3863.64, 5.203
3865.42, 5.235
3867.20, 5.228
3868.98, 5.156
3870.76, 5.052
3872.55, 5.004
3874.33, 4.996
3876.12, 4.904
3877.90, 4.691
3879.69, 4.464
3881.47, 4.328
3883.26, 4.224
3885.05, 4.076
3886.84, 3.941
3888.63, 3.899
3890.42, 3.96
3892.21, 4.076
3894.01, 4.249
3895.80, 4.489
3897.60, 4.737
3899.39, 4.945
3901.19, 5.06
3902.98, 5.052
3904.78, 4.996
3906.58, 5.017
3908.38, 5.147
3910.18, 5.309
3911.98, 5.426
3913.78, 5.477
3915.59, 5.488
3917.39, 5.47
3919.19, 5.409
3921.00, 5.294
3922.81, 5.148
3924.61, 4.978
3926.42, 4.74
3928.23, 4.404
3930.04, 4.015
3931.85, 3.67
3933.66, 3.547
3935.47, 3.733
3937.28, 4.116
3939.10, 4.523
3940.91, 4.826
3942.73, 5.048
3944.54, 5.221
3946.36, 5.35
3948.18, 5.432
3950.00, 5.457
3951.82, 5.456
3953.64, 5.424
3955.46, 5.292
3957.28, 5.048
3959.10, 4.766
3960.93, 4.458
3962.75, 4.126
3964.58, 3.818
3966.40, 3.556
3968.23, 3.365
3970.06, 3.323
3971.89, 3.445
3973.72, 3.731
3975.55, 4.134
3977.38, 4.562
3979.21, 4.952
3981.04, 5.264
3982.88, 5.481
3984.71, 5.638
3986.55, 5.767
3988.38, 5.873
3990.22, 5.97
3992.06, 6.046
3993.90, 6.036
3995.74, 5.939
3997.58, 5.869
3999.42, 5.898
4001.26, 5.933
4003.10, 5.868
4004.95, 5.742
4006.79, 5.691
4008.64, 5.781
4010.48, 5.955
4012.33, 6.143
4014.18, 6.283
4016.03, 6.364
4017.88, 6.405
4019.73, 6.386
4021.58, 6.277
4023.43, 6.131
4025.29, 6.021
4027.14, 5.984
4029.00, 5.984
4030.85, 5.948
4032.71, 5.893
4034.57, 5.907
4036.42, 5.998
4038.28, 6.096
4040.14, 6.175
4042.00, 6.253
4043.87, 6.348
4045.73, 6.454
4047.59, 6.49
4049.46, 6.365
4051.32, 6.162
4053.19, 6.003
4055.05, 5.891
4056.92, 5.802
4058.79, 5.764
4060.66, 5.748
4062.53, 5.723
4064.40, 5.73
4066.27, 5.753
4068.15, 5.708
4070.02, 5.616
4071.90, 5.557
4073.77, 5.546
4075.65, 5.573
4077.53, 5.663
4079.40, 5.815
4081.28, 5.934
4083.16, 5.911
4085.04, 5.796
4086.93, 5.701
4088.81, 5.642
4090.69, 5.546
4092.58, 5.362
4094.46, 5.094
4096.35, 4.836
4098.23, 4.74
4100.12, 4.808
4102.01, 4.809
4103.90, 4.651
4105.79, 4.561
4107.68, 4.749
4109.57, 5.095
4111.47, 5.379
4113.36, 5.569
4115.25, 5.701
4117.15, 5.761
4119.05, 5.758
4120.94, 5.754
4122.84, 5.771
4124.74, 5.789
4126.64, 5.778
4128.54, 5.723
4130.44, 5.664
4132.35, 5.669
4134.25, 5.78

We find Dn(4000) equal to 1.31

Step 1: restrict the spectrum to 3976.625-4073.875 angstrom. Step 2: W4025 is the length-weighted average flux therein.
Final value 5.92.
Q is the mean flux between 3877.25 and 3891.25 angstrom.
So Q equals 4.19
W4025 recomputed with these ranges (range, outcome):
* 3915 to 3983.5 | 4.62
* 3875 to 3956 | 4.77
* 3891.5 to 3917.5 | 4.99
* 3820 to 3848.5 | 4.12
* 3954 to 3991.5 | 4.65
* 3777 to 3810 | 4.39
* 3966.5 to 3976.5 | 3.6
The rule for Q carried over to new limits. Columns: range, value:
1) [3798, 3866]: 4.54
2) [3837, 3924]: 4.85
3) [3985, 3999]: 5.91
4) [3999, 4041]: 6.04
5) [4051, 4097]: 5.67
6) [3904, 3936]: 4.86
